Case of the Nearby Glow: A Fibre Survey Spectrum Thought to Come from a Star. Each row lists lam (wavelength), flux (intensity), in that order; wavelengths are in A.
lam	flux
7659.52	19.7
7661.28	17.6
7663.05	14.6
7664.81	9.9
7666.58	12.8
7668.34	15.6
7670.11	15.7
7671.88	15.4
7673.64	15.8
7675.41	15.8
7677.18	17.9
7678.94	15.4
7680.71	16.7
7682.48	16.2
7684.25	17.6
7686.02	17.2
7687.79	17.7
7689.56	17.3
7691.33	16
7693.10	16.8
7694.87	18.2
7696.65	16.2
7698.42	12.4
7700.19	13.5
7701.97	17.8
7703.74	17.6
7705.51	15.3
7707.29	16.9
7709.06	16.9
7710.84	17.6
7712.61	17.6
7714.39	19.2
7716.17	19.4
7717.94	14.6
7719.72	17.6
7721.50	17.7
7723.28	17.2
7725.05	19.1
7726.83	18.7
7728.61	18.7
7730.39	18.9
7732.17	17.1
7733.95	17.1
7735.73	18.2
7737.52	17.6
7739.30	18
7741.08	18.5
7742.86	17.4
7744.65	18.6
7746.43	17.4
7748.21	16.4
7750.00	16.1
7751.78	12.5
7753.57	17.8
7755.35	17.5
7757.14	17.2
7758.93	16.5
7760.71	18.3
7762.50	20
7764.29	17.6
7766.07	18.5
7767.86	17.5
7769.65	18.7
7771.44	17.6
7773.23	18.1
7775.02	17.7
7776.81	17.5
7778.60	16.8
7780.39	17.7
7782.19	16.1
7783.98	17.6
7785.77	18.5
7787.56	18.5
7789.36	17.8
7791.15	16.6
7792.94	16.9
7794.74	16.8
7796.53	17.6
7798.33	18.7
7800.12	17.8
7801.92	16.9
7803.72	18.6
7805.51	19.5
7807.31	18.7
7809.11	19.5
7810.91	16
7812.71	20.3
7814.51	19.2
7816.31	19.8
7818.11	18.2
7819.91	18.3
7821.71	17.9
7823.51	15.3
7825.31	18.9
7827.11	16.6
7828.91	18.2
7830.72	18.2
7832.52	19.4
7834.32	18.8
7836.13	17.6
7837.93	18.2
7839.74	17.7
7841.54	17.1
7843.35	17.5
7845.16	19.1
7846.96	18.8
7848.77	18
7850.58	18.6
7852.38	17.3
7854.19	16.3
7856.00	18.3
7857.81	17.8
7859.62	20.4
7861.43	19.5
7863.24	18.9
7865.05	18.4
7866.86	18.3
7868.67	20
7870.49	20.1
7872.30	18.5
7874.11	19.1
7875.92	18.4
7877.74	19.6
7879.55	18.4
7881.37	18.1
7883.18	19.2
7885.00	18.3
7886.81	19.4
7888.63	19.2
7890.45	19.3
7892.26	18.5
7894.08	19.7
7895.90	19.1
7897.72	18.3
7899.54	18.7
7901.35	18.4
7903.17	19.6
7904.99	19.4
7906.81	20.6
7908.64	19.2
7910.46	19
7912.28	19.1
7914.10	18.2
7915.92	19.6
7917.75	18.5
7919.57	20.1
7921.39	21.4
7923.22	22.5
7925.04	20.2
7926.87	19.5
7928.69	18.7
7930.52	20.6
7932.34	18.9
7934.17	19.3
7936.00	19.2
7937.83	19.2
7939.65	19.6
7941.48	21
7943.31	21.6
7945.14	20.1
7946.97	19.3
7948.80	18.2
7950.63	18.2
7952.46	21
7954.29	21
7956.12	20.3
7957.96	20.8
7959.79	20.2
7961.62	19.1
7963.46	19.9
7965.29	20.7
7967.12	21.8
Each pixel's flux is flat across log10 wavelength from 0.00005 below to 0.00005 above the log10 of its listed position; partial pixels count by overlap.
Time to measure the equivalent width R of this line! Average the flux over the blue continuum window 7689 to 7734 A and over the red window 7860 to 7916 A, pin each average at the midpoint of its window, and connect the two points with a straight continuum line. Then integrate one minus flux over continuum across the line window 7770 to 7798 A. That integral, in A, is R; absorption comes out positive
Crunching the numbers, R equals 0.6 A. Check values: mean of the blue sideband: 17.1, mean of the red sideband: 19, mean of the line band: 17.5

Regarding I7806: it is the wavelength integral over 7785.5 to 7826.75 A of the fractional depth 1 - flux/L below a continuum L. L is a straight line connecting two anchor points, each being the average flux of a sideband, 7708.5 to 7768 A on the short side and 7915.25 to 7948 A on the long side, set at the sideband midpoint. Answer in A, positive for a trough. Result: 0.8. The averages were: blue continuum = 17.6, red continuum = 20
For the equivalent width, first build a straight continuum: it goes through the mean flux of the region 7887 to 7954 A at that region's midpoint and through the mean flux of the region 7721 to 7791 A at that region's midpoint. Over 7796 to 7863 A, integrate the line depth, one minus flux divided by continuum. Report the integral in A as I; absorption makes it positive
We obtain 0.9 A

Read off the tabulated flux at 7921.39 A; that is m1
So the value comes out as 21.4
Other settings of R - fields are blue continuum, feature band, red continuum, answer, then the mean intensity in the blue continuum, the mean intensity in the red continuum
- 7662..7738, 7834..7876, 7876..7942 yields 0.48 A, 16.6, 19.4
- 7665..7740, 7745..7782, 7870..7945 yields 0.47 A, 16.8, 19.4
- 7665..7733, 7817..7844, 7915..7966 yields 0.88 A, 16.7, 19.9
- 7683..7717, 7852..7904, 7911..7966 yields 0.80 A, 16.9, 19.9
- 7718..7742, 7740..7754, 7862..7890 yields 0.94 A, 17.9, 18.9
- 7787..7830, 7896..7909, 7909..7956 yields 0.12 A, 18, 19.8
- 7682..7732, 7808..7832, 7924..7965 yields 0.28 A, 17.1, 19.8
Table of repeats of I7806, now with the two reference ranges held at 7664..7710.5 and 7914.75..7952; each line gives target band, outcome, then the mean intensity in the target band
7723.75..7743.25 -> -1.7 A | 18.1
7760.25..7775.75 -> -0.9 A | 18.2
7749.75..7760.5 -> 0.4 A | 16.4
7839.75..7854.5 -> 0.4 A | 17.9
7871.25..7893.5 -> 0.2 A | 18.9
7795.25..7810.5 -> -0.5 A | 18.3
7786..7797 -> 0.1 A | 17.4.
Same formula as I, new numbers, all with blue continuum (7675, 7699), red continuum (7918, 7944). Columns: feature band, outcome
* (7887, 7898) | 0.3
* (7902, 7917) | 0.3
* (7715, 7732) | -0.8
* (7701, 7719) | -0.4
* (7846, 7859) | 0.7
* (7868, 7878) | 0.0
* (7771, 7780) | 0.2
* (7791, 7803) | 0.5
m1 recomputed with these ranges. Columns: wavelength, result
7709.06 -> 16.9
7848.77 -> 18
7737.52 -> 17.6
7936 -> 19.2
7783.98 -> 17.6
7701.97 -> 17.8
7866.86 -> 18.3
